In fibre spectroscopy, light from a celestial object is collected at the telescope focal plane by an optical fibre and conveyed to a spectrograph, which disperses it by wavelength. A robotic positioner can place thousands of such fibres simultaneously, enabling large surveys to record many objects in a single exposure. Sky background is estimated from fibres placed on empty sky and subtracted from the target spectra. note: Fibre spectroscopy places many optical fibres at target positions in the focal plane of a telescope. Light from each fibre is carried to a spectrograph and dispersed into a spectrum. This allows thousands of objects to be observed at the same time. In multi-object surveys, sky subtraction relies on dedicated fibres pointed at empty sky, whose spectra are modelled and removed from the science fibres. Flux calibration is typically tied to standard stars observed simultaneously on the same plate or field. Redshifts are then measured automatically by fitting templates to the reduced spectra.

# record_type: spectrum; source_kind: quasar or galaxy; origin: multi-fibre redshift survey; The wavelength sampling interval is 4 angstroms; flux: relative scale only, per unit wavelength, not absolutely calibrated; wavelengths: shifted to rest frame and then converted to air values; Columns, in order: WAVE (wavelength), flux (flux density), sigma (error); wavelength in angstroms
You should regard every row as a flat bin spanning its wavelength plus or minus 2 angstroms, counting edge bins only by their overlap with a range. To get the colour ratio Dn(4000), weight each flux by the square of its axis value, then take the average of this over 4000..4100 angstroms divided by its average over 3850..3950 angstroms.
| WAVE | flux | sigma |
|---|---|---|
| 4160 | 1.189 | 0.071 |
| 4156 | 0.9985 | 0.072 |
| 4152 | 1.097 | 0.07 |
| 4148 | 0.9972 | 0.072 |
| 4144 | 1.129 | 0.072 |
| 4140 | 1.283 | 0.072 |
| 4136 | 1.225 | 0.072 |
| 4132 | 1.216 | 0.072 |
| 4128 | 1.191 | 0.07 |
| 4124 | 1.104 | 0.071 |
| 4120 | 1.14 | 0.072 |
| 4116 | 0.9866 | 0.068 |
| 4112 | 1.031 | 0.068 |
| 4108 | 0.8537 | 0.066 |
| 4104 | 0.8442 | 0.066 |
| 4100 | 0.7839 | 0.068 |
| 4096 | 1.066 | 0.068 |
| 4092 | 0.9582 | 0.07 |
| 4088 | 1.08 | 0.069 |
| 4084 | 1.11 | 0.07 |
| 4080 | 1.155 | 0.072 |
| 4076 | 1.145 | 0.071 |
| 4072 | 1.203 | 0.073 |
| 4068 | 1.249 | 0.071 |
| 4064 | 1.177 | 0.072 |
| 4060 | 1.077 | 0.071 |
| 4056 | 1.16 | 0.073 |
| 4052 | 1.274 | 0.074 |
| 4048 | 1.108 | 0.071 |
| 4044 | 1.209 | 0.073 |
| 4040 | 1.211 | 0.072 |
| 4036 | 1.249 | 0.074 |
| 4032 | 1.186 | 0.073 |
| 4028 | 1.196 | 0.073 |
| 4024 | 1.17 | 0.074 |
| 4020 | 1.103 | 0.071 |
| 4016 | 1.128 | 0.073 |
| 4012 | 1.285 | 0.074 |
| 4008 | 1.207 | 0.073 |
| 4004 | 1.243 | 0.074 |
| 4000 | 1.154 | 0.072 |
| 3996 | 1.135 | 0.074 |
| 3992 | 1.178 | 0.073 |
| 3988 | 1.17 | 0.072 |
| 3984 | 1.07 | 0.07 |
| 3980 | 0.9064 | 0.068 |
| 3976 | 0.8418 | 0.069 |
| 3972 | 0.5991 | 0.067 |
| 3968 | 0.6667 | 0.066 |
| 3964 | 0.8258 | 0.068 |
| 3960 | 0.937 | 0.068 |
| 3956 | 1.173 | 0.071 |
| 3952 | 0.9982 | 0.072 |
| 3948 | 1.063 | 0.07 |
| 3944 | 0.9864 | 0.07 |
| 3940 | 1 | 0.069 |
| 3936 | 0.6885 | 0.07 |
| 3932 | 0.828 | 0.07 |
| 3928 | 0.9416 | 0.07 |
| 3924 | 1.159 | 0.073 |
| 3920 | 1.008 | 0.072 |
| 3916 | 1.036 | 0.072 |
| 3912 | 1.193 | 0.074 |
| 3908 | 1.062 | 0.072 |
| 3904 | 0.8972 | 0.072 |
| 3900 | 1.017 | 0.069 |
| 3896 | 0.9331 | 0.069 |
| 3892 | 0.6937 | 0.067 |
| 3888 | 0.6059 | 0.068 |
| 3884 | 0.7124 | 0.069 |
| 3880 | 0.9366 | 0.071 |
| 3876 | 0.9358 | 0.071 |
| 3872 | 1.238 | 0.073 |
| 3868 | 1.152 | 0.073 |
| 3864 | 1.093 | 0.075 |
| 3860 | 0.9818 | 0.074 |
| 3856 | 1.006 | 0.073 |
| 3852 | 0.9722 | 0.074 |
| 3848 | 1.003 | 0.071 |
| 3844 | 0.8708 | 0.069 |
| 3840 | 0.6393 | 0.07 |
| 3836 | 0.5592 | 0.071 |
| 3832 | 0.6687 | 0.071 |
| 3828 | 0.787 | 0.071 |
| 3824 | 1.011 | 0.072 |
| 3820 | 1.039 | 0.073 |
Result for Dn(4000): 1.29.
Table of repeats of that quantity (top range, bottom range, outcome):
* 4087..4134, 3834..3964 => 1.20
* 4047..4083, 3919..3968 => 1.31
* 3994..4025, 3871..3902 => 1.44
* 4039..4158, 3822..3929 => 1.32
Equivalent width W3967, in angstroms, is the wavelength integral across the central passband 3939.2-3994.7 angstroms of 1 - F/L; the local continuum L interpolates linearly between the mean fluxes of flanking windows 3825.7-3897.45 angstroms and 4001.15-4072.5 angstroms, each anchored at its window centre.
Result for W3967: 5.5 angstroms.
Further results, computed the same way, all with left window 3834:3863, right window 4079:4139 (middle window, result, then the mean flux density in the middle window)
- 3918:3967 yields -1.4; 0.961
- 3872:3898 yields 1.7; 0.836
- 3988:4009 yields -4.4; 1.18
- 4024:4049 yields -4.8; 1.19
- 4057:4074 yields -2.6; 1.18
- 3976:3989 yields -0.6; 1.01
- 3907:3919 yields -2.3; 1.09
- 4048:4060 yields -1.9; 1.18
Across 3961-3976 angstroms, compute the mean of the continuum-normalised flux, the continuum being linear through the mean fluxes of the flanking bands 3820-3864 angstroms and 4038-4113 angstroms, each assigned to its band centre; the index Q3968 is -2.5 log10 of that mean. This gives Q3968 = 0.33 mag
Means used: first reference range 0.87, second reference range 1.09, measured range 0.732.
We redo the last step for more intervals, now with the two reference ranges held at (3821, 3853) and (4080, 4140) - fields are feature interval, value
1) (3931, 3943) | 0.06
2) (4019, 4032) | -0.19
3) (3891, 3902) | -0.04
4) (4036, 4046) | -0.22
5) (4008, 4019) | -0.23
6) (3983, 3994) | -0.21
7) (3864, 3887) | -0.16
